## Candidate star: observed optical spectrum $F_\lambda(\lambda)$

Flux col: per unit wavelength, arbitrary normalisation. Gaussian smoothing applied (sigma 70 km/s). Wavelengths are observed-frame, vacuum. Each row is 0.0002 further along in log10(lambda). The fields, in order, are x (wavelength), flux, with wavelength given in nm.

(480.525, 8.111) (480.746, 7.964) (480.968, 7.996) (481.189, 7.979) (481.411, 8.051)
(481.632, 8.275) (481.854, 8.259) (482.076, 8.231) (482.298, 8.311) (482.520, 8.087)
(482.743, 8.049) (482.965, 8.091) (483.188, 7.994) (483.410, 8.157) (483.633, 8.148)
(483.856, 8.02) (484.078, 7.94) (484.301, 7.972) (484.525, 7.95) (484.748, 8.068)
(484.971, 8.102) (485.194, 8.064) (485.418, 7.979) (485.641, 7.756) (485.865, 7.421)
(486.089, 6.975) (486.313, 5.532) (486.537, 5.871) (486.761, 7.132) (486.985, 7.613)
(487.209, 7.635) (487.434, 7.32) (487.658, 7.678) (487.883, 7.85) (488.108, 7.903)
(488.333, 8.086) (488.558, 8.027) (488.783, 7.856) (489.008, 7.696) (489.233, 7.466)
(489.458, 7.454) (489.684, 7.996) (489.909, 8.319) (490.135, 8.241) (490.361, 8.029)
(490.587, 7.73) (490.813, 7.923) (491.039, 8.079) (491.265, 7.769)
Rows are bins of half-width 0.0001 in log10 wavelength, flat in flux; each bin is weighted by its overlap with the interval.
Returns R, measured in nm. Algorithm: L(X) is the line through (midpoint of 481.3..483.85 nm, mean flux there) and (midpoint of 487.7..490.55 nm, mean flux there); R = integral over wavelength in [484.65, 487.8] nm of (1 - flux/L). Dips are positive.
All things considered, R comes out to 0.25 nm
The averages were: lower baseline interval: 8.14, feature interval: 7.37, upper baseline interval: 7.9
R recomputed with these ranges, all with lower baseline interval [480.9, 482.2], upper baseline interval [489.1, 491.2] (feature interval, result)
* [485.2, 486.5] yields 0.14 nm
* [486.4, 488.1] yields 0.14 nm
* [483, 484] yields 0.00 nm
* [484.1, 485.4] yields 0.01 nm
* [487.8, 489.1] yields 0.01 nm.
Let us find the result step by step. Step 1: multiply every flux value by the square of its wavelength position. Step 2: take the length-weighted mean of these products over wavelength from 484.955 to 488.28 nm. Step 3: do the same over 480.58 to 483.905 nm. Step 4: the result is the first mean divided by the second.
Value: 0.9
